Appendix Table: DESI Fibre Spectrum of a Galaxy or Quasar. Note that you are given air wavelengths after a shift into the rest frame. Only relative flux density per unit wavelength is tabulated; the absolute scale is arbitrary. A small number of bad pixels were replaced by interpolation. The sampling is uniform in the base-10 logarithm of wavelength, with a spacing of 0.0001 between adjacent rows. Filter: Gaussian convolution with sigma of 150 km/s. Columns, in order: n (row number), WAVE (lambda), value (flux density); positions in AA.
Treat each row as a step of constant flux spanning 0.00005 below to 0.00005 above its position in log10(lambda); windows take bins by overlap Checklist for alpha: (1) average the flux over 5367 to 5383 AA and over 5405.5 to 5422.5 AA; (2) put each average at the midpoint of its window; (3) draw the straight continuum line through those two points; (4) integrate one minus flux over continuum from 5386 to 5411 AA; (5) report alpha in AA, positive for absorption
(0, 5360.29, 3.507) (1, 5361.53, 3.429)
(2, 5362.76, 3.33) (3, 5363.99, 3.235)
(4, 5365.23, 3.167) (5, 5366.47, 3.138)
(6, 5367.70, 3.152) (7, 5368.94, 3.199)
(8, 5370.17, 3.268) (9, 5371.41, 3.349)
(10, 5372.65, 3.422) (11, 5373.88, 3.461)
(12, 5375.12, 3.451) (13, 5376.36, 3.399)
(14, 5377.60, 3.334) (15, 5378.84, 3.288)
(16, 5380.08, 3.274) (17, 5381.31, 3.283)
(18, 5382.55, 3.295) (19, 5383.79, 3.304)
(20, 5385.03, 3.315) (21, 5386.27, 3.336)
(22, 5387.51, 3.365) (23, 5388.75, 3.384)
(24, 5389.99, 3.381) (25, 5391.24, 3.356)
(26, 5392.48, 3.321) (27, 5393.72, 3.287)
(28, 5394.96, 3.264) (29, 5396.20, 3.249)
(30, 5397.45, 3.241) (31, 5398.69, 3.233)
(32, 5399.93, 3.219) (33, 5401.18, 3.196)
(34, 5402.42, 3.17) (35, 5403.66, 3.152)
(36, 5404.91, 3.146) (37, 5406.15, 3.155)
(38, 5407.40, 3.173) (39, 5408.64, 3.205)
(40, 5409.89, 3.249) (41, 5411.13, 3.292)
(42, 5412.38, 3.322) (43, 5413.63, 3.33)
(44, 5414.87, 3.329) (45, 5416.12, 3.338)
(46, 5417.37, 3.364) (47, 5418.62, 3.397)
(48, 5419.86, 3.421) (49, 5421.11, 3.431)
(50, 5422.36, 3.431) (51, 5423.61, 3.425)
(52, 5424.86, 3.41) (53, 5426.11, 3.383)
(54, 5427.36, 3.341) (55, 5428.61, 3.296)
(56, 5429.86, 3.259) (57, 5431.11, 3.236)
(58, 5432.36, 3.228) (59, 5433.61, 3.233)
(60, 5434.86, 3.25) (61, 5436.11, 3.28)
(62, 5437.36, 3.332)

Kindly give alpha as 0.48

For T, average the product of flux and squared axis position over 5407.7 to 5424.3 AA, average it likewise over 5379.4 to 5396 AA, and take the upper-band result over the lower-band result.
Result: 1.02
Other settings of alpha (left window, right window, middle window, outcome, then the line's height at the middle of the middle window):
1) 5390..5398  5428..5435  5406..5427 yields -0.45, 3.27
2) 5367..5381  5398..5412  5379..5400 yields -0.24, 3.26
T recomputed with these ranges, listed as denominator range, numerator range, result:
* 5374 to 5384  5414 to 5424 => 1.03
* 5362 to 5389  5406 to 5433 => 1.02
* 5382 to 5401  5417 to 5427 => 1.04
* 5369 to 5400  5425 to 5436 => 1.01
